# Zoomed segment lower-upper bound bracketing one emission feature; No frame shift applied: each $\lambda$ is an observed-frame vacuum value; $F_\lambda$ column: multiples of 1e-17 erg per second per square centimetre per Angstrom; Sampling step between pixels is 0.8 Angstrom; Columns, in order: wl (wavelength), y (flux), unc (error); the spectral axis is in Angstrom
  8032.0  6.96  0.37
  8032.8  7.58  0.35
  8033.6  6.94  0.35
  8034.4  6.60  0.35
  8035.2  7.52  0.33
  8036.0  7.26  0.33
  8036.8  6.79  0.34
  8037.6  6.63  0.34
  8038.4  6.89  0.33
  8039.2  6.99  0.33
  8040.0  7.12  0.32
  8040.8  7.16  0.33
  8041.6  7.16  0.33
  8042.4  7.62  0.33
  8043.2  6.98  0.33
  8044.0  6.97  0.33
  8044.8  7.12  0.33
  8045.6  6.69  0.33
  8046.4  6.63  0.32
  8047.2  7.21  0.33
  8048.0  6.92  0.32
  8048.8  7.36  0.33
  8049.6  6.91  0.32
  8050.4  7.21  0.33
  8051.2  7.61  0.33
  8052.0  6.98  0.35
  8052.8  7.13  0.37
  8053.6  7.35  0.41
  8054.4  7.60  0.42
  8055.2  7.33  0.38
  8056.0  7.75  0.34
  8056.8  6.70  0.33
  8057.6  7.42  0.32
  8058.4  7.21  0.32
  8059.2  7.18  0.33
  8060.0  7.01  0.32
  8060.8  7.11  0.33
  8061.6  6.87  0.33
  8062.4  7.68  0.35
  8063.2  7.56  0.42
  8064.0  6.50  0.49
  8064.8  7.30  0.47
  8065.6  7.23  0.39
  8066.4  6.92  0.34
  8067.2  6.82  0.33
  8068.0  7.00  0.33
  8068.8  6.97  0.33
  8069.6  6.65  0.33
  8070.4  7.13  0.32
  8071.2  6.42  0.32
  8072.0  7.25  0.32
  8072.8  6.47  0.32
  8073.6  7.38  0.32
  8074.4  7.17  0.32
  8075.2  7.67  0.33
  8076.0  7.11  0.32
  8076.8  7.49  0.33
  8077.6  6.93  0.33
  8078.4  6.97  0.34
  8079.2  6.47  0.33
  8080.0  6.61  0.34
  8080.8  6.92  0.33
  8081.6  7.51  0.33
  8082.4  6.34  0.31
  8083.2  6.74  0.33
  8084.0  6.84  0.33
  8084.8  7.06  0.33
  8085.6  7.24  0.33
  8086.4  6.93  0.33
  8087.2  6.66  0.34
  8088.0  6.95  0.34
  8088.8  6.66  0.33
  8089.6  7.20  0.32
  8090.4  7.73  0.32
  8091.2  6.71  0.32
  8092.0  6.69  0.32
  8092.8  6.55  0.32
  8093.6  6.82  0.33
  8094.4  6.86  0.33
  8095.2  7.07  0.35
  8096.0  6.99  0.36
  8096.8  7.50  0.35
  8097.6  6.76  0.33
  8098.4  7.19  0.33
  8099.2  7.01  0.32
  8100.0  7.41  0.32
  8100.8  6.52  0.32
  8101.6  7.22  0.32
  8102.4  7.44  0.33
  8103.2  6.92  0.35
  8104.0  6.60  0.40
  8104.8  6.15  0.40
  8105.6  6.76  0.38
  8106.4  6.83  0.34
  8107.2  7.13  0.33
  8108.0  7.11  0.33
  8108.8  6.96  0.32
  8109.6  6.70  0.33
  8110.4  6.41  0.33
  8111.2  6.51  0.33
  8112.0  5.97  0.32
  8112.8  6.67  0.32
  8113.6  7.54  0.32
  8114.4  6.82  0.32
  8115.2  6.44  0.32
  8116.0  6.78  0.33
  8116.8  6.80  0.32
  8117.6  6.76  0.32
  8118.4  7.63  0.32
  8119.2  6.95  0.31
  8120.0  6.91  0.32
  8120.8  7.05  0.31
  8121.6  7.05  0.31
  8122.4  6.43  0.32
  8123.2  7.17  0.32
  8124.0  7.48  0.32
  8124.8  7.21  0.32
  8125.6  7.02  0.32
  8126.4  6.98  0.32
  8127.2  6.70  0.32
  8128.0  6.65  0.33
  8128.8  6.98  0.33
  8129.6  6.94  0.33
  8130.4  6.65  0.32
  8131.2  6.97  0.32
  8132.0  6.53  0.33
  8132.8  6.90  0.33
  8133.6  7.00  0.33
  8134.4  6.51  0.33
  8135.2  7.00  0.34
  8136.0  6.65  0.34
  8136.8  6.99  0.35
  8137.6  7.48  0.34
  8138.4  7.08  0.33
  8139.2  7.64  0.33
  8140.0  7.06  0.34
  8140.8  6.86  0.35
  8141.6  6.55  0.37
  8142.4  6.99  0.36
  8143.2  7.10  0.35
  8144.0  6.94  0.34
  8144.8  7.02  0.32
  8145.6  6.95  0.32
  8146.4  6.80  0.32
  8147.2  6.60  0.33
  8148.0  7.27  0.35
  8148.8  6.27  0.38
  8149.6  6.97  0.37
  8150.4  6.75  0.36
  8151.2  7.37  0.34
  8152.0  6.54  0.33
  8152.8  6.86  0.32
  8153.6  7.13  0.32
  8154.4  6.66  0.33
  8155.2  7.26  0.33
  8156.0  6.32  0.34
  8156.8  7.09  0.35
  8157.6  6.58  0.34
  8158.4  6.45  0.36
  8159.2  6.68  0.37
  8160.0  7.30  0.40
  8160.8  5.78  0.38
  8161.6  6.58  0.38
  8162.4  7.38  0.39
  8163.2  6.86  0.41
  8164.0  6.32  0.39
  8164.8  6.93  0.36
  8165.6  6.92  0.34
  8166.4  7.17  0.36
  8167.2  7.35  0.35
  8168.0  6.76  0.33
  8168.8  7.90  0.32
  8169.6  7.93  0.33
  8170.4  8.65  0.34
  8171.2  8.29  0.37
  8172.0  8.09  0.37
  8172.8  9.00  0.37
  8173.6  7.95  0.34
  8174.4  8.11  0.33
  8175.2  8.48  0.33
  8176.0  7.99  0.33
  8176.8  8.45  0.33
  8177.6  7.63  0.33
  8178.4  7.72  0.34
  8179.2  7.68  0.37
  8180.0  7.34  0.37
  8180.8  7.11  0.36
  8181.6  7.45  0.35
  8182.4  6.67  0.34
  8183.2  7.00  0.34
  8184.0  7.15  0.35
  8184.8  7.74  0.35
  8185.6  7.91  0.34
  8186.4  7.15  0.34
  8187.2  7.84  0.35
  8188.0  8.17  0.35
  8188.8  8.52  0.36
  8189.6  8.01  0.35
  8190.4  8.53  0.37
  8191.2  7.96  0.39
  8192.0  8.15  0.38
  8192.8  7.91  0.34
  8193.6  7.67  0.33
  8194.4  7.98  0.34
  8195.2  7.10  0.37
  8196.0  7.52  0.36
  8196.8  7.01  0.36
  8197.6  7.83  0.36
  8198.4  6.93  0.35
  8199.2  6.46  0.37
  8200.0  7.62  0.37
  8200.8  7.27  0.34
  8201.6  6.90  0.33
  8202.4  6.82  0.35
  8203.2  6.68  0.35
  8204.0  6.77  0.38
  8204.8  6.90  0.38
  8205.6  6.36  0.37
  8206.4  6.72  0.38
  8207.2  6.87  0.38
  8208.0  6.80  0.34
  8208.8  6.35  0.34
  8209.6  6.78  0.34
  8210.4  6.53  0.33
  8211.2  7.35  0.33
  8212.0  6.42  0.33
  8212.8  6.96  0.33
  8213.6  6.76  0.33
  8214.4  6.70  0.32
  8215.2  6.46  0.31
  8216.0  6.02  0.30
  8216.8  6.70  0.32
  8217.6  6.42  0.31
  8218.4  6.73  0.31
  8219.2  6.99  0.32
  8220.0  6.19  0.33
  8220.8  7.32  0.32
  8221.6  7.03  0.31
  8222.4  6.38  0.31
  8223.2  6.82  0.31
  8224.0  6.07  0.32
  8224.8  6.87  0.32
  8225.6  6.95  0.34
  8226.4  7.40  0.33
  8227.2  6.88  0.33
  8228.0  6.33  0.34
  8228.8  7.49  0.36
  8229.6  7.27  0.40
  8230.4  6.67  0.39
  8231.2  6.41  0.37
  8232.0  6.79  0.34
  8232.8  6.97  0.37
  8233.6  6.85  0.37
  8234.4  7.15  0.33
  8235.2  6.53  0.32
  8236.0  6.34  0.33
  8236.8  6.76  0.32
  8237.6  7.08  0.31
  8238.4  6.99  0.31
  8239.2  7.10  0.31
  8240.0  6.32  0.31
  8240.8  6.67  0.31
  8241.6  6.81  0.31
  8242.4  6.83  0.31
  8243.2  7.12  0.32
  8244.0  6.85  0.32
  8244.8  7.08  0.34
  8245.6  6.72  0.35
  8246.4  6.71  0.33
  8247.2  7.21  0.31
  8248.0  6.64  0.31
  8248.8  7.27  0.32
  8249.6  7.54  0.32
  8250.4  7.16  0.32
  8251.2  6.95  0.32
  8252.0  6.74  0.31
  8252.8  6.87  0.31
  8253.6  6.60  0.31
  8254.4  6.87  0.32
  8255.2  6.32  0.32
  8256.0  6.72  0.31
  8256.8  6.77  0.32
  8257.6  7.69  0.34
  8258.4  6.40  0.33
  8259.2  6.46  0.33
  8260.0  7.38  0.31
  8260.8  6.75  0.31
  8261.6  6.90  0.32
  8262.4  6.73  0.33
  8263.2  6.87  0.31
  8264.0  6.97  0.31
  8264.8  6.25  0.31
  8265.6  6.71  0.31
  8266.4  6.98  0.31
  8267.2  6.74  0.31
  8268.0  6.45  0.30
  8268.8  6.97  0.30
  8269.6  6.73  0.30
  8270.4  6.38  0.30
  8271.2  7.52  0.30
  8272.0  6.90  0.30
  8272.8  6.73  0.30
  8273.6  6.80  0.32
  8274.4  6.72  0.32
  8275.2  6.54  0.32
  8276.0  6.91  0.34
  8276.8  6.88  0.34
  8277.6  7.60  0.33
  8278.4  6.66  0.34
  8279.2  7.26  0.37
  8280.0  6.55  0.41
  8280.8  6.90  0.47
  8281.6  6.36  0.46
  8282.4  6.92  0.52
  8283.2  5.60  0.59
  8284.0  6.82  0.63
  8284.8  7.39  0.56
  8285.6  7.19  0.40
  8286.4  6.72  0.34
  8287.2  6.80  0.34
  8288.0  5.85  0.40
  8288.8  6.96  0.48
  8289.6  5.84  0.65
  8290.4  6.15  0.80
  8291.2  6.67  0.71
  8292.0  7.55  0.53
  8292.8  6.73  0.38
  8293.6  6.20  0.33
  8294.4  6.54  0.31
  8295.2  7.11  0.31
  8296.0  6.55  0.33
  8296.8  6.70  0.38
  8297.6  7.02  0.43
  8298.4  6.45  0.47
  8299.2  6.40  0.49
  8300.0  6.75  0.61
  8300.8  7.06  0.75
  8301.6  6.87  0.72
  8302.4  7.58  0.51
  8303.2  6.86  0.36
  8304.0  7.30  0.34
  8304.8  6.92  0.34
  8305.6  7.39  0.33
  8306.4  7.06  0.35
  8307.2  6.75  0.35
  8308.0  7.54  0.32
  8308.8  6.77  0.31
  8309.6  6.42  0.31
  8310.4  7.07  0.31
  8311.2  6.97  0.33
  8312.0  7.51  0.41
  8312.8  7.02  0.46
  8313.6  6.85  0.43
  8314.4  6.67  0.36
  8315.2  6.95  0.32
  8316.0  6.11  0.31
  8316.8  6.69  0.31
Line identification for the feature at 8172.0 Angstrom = [S II] 6716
